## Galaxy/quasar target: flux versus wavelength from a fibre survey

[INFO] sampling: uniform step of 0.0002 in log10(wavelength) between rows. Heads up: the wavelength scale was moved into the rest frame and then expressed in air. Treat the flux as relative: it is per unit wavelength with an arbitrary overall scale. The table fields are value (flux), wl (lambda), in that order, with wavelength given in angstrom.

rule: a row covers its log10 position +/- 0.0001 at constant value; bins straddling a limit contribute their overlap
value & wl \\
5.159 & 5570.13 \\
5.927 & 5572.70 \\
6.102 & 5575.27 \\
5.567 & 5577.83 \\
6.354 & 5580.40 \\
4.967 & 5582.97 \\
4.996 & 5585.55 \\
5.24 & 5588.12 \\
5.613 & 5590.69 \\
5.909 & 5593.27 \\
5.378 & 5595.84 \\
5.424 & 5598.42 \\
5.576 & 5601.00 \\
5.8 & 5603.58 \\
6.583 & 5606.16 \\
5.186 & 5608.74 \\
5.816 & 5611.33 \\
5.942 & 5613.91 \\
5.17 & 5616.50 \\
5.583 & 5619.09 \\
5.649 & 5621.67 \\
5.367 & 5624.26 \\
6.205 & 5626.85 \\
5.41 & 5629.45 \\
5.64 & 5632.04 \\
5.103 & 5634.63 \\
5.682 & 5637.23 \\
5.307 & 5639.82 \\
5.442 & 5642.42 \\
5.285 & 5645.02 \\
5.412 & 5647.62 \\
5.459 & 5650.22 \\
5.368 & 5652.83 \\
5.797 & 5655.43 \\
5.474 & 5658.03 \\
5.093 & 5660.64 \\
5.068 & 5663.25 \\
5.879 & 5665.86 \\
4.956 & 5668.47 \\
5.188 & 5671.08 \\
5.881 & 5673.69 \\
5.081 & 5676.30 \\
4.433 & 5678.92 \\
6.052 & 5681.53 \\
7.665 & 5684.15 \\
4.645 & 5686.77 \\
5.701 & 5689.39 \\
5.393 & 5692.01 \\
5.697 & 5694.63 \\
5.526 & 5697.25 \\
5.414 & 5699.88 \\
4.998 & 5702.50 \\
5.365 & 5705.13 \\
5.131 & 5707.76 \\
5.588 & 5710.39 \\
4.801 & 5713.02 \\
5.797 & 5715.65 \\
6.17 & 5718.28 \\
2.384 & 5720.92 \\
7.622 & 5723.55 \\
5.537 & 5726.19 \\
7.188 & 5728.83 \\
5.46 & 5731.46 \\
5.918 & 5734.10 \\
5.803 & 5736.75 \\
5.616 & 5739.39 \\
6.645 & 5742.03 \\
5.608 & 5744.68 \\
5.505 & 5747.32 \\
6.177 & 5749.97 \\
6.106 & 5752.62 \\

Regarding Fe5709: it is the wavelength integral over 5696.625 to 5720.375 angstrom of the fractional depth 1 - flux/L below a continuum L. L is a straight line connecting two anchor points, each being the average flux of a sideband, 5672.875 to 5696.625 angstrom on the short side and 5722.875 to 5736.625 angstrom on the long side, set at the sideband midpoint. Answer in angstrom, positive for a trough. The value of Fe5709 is 2.5 angstrom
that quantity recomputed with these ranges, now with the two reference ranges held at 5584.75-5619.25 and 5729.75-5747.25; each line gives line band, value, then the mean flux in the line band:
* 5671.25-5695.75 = 0.6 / 5.6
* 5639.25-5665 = 1.4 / 5.38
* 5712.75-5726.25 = 0.9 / 5.42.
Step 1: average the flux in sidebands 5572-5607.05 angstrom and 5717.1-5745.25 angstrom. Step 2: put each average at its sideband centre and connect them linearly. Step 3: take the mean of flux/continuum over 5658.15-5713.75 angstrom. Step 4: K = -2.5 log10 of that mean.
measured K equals 0.068 mag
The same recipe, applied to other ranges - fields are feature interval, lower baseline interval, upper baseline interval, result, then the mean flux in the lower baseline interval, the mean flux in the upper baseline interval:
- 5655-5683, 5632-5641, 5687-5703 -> 0.01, 5.41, 5.42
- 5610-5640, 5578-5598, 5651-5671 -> -0.03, 5.49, 5.37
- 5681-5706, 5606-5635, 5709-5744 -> 0.01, 5.62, 5.73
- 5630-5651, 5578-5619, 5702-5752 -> 0.04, 5.59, 5.67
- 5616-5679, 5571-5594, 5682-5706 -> 0.04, 5.61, 5.62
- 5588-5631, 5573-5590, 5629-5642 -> -0.03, 5.56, 5.43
